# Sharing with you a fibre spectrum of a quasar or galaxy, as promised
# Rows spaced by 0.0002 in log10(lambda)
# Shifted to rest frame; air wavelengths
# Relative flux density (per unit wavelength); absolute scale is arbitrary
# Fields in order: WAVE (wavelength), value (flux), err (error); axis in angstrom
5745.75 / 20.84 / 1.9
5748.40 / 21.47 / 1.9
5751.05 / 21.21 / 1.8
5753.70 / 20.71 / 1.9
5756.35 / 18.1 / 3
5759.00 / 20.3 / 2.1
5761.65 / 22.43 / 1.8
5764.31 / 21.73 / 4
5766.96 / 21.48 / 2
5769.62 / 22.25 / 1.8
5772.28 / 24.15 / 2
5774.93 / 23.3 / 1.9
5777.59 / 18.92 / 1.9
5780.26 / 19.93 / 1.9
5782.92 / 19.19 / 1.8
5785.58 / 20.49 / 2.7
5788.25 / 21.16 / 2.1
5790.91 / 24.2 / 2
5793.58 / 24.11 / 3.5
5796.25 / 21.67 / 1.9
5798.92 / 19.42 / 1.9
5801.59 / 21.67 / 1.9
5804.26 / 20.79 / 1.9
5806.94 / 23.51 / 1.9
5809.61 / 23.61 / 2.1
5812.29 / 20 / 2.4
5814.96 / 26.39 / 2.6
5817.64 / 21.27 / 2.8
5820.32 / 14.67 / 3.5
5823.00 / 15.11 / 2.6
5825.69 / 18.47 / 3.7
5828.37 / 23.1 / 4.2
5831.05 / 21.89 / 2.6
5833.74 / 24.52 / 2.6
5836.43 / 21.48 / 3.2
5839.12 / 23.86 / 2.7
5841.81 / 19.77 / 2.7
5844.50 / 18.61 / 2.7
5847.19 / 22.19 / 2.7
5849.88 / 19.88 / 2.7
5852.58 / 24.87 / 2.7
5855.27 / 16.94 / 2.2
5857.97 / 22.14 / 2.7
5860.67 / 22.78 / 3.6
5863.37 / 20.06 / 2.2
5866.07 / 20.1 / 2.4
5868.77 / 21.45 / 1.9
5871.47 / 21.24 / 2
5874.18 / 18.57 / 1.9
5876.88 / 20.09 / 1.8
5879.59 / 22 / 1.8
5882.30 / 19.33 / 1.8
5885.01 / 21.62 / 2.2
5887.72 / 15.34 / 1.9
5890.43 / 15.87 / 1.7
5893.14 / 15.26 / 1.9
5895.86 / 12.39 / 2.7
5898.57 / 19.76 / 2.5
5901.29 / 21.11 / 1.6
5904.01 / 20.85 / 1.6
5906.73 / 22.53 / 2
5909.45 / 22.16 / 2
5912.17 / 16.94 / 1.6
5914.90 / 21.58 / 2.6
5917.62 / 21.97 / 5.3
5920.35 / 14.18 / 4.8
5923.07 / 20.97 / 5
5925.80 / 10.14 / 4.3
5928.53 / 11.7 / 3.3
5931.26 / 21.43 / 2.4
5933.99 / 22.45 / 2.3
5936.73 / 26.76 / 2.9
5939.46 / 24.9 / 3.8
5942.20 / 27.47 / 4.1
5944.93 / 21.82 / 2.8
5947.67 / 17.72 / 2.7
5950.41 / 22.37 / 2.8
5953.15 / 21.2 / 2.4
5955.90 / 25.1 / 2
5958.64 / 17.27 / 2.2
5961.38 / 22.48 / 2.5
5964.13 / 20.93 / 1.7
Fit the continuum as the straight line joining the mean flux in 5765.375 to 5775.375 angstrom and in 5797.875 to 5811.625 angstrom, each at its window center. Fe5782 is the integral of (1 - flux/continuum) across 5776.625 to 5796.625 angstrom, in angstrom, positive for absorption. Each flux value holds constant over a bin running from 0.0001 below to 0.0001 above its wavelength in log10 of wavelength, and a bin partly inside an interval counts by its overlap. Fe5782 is 0.93 angstrom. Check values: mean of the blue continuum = 22.7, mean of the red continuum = 21.8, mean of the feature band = 21.2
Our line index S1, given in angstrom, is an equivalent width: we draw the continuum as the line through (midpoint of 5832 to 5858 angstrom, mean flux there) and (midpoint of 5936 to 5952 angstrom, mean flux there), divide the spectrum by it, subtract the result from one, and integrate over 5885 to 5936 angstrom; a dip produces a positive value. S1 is 9.8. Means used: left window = 21.4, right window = 23.4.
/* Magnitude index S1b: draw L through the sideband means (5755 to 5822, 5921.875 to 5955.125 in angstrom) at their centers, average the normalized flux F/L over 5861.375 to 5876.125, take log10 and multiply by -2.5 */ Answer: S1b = 0.04 mag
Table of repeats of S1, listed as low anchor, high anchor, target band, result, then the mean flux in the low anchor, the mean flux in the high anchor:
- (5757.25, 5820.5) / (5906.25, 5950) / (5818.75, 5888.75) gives 2.0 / 21.6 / 20.3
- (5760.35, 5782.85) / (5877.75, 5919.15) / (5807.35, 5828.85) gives 0.4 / 21.6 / 19.2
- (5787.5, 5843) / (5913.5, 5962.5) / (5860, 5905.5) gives 3.8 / 21.5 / 20.6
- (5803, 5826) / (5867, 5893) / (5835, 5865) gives -1.9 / 20.5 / 19.3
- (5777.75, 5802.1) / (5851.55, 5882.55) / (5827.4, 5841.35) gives -1.2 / 21.2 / 20.8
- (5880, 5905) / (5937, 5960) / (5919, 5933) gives 3.3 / 18.1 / 22.5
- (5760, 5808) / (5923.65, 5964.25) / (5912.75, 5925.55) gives 1.4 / 21.7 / 20.9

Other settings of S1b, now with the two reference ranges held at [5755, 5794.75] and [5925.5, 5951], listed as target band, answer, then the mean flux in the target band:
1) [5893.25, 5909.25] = 0.10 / 19.2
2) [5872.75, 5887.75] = 0.07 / 19.9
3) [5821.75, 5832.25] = 0.09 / 19.7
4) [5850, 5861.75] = -0.01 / 21.5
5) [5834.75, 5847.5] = 0.01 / 21.2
